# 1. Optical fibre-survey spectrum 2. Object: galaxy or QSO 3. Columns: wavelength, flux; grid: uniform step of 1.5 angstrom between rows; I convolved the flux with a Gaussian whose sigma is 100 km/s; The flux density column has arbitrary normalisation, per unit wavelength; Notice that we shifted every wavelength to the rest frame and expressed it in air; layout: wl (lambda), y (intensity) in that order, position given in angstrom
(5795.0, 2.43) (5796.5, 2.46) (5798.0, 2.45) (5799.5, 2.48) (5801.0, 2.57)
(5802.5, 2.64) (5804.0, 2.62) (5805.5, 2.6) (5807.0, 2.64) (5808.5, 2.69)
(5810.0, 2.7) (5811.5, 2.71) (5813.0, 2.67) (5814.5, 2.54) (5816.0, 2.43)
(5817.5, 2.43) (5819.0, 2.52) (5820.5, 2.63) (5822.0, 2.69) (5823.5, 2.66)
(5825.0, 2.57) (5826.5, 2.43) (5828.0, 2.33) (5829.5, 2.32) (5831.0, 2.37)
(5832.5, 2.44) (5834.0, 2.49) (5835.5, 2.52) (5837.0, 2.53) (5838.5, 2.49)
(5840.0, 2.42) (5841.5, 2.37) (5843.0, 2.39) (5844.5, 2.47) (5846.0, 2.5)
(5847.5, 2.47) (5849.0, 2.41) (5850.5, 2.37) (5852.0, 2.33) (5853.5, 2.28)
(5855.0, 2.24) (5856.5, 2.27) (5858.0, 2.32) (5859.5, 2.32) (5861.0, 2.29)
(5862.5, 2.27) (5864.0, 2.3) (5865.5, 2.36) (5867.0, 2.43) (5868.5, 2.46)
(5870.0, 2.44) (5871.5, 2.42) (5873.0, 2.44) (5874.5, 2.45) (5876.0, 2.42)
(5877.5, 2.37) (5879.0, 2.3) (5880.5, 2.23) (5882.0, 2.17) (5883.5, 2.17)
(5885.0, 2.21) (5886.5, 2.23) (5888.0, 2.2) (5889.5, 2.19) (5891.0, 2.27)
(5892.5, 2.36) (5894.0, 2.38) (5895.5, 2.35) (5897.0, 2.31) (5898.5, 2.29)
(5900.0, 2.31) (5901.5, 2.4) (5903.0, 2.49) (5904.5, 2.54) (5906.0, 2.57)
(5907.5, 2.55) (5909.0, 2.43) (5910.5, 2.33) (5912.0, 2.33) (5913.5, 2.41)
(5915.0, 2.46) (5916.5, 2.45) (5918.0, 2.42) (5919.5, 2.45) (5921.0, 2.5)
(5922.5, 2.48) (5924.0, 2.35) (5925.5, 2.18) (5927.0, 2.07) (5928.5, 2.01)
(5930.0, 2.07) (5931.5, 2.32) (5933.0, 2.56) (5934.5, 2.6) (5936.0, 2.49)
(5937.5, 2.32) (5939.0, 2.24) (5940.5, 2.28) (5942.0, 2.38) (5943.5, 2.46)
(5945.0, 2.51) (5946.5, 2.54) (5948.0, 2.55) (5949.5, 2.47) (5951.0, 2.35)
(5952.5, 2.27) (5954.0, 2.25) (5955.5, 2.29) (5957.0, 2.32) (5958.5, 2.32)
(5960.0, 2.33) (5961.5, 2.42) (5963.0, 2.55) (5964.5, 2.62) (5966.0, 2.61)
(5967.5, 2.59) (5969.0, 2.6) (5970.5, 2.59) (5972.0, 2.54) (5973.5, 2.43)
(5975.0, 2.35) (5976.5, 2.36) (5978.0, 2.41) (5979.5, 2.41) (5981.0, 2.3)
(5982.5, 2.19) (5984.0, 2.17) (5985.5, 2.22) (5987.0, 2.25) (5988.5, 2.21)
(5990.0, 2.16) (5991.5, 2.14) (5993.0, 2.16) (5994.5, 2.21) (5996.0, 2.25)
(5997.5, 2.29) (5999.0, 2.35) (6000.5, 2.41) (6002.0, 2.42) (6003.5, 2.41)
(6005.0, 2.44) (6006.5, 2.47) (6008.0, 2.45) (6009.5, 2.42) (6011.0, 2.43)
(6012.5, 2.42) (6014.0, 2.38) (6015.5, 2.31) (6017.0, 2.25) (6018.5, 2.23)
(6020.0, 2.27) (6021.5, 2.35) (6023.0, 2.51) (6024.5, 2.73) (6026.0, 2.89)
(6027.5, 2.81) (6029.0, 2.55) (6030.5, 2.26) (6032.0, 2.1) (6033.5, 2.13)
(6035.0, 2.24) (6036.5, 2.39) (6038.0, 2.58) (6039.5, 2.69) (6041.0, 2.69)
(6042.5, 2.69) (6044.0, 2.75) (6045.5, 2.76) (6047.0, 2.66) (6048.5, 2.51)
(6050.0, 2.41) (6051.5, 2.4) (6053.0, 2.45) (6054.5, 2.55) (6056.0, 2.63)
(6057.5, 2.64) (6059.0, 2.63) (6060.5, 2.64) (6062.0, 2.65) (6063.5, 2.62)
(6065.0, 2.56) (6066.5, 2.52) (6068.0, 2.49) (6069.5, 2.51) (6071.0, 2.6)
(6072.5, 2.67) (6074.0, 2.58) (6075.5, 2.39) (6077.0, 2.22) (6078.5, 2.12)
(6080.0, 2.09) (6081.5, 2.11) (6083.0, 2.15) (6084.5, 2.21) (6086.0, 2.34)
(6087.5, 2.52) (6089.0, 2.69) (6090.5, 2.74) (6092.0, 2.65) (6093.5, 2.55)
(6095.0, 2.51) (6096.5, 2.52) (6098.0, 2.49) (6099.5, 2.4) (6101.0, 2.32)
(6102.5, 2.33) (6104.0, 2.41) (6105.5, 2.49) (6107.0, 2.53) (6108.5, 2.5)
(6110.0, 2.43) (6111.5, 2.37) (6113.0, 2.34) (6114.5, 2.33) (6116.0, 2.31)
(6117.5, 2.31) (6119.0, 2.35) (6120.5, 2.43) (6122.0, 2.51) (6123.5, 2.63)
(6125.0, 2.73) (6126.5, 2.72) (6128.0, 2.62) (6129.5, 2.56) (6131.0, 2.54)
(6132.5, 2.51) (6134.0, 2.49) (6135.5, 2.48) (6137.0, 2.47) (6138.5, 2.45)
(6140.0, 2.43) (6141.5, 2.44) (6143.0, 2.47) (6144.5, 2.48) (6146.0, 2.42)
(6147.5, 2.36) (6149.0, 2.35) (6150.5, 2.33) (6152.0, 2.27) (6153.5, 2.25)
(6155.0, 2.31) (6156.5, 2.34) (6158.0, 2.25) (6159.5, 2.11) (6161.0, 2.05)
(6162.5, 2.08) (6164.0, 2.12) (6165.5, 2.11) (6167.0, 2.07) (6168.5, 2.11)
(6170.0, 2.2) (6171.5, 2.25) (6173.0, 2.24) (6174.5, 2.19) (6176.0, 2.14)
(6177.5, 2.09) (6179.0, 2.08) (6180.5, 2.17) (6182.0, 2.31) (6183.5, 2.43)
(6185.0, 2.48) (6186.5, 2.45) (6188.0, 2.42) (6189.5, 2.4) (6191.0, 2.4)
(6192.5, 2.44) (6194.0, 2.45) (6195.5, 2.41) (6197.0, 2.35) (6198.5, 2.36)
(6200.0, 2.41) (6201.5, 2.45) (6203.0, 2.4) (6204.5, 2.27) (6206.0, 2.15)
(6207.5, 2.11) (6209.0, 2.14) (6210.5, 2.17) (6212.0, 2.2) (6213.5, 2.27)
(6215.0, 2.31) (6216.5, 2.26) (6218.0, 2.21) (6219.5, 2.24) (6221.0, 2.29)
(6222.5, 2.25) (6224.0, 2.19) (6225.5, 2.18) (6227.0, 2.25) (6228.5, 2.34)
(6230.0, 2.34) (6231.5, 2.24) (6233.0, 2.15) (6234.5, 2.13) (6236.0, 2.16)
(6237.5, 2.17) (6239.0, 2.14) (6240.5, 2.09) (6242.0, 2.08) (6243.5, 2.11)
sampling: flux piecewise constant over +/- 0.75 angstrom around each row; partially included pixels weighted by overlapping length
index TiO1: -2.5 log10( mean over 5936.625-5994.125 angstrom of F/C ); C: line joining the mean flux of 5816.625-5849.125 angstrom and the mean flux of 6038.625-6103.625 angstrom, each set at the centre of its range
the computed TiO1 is 0.05 mag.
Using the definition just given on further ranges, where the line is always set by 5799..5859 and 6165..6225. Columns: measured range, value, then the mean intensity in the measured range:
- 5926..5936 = 0.07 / 2.29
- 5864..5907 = 0.05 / 2.35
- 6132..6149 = -0.07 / 2.45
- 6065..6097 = -0.05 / 2.44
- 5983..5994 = 0.10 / 2.19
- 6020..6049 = -0.07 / 2.53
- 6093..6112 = -0.06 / 2.45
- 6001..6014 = -0.02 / 2.43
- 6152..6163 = 0.04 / 2.21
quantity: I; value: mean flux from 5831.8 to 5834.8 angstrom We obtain 2.47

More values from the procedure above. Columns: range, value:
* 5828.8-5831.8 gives 2.35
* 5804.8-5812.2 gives 2.67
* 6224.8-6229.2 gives 2.26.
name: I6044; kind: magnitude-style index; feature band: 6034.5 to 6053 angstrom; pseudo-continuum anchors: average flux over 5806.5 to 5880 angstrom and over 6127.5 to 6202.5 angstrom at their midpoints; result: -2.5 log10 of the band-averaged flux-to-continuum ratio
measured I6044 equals -0.08 mag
